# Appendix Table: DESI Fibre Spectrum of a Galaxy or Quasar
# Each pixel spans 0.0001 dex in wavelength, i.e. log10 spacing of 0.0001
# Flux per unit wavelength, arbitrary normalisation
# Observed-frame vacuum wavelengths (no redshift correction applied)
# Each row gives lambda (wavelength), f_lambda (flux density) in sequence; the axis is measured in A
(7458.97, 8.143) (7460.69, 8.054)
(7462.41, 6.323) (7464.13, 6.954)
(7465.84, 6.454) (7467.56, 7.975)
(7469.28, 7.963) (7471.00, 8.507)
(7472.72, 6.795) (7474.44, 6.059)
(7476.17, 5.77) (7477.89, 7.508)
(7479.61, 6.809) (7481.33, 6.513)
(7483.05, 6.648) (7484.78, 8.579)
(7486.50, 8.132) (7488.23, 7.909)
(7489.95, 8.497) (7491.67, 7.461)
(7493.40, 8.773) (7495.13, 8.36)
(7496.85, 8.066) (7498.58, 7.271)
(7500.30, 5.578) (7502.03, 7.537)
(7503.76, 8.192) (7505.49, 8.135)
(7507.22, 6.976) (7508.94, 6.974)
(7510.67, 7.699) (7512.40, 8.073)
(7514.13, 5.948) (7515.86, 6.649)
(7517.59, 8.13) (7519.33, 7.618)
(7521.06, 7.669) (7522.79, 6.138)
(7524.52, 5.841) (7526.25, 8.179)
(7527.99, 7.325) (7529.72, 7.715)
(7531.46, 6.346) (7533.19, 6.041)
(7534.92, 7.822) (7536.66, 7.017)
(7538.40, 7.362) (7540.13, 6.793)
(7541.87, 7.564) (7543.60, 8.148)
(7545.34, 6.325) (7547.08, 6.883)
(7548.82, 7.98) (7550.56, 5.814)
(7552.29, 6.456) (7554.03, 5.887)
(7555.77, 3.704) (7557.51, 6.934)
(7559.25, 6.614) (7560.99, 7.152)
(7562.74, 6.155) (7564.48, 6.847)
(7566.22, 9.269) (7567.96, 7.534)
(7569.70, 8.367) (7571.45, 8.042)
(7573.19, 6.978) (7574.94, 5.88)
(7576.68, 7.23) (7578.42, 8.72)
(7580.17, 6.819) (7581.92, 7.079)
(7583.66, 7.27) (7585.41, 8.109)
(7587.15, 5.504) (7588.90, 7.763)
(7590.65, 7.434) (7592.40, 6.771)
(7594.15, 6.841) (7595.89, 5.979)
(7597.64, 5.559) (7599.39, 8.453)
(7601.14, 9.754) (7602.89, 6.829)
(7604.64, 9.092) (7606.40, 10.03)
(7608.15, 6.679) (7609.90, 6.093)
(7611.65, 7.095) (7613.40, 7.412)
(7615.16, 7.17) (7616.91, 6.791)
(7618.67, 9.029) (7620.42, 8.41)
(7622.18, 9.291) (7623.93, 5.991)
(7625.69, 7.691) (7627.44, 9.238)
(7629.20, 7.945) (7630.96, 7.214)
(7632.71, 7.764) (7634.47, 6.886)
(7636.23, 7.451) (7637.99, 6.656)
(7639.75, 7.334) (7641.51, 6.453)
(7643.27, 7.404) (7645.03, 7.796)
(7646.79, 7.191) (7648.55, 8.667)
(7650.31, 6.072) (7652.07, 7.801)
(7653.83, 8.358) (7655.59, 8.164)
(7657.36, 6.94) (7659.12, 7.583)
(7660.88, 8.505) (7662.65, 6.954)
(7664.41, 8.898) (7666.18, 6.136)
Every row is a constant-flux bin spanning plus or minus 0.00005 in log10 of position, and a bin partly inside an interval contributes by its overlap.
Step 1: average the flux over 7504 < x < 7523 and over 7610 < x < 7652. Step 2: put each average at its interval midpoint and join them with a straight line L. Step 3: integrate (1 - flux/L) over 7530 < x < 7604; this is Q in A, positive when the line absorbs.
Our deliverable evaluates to 3.5 A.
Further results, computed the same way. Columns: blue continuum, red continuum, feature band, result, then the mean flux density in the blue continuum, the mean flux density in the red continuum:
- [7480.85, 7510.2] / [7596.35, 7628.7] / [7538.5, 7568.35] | 3.4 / 7.64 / 7.79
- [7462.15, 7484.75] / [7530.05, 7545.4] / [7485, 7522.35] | -2.9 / 7.02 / 7.11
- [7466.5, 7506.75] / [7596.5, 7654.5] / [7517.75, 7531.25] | 0.6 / 7.51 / 7.61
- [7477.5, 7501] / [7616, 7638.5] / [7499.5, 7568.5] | 5.6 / 7.6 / 7.74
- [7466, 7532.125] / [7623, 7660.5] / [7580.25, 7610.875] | 0.4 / 7.37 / 7.48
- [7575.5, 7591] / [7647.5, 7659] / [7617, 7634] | -1.0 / 7.29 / 7.66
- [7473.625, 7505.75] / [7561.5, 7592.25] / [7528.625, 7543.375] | 0.5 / 7.45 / 7.34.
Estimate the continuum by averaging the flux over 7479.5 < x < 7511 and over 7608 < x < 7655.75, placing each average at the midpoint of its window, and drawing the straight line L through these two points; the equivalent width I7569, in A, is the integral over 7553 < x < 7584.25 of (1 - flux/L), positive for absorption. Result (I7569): 2.18 A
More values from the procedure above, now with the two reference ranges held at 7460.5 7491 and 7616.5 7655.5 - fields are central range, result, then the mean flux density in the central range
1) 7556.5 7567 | 0.5 A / 7.09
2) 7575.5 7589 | 0.5 A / 7.26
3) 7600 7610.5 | -0.8 A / 8.14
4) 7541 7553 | 0.7 A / 7.03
